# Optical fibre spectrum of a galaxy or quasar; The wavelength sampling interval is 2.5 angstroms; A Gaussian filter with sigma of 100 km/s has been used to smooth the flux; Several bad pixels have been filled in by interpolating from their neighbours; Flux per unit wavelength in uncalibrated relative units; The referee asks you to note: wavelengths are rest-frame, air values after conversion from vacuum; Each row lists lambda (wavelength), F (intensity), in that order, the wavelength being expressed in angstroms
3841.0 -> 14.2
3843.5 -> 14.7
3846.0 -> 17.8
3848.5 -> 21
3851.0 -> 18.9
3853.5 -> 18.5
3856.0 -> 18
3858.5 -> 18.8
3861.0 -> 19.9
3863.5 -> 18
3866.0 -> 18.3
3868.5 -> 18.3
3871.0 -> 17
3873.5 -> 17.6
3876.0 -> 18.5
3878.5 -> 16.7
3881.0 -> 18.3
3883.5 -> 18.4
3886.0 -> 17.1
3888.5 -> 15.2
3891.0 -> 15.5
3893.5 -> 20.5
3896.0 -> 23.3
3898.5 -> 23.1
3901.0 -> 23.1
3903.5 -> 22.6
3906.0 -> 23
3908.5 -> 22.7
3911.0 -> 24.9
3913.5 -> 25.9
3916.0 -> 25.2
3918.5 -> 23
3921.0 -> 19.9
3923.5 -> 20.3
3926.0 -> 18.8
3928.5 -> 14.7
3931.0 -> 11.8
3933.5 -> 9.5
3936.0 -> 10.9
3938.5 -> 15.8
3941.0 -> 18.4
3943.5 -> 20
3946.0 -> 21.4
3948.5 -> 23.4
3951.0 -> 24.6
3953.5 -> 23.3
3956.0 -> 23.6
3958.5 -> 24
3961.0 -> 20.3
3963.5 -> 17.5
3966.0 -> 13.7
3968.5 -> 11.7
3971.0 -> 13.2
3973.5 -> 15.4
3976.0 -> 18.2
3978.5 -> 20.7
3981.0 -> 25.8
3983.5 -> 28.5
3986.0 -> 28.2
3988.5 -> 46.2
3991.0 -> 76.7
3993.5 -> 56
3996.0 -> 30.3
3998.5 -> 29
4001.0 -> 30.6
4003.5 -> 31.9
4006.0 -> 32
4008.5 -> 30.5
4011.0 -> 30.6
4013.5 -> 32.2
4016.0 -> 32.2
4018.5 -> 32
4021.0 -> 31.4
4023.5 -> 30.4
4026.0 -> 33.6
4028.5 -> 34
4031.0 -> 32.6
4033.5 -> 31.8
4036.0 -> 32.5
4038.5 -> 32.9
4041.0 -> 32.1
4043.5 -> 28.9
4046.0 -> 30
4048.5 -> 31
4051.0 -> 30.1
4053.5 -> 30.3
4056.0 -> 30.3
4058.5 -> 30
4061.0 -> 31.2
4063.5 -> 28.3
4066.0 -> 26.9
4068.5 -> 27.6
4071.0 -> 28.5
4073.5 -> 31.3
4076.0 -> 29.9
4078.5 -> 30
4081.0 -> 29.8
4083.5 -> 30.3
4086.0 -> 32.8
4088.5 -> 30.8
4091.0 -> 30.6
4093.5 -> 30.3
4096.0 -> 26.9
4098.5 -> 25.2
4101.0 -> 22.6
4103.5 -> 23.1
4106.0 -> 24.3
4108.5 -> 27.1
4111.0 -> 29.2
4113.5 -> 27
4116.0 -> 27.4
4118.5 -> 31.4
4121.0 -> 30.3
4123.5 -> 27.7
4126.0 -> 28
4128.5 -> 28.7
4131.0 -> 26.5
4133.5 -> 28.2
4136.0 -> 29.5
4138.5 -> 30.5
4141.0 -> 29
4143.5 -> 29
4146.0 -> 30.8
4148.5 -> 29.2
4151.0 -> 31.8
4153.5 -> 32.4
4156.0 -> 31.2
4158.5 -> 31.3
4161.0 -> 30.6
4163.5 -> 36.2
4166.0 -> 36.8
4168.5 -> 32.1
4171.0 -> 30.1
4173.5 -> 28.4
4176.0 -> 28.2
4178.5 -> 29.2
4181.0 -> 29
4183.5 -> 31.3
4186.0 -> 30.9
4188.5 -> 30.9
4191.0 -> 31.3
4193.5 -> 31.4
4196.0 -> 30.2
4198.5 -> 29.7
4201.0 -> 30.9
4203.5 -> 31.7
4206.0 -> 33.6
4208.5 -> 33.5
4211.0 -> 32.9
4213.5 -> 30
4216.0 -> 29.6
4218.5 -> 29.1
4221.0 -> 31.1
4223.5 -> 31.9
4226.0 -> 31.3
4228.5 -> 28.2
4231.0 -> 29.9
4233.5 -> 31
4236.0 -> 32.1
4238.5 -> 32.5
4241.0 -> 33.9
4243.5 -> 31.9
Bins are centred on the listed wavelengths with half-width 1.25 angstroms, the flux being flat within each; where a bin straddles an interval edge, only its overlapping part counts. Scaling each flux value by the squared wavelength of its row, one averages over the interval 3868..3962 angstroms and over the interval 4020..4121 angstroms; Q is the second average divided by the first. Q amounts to 1.6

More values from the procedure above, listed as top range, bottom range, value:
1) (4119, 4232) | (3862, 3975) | 1.82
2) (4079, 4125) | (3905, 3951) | 1.57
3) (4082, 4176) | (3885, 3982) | 1.66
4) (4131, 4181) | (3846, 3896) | 1.93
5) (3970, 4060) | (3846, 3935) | 1.76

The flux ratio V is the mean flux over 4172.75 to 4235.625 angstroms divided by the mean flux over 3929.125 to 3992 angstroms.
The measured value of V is 1.38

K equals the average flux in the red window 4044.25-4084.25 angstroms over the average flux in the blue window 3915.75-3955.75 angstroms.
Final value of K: 1.58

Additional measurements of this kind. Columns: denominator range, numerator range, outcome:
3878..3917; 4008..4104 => 1.44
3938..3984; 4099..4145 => 1.39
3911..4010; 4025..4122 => 1.21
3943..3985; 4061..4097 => 1.46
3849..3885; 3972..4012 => 1.81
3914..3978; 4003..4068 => 1.68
